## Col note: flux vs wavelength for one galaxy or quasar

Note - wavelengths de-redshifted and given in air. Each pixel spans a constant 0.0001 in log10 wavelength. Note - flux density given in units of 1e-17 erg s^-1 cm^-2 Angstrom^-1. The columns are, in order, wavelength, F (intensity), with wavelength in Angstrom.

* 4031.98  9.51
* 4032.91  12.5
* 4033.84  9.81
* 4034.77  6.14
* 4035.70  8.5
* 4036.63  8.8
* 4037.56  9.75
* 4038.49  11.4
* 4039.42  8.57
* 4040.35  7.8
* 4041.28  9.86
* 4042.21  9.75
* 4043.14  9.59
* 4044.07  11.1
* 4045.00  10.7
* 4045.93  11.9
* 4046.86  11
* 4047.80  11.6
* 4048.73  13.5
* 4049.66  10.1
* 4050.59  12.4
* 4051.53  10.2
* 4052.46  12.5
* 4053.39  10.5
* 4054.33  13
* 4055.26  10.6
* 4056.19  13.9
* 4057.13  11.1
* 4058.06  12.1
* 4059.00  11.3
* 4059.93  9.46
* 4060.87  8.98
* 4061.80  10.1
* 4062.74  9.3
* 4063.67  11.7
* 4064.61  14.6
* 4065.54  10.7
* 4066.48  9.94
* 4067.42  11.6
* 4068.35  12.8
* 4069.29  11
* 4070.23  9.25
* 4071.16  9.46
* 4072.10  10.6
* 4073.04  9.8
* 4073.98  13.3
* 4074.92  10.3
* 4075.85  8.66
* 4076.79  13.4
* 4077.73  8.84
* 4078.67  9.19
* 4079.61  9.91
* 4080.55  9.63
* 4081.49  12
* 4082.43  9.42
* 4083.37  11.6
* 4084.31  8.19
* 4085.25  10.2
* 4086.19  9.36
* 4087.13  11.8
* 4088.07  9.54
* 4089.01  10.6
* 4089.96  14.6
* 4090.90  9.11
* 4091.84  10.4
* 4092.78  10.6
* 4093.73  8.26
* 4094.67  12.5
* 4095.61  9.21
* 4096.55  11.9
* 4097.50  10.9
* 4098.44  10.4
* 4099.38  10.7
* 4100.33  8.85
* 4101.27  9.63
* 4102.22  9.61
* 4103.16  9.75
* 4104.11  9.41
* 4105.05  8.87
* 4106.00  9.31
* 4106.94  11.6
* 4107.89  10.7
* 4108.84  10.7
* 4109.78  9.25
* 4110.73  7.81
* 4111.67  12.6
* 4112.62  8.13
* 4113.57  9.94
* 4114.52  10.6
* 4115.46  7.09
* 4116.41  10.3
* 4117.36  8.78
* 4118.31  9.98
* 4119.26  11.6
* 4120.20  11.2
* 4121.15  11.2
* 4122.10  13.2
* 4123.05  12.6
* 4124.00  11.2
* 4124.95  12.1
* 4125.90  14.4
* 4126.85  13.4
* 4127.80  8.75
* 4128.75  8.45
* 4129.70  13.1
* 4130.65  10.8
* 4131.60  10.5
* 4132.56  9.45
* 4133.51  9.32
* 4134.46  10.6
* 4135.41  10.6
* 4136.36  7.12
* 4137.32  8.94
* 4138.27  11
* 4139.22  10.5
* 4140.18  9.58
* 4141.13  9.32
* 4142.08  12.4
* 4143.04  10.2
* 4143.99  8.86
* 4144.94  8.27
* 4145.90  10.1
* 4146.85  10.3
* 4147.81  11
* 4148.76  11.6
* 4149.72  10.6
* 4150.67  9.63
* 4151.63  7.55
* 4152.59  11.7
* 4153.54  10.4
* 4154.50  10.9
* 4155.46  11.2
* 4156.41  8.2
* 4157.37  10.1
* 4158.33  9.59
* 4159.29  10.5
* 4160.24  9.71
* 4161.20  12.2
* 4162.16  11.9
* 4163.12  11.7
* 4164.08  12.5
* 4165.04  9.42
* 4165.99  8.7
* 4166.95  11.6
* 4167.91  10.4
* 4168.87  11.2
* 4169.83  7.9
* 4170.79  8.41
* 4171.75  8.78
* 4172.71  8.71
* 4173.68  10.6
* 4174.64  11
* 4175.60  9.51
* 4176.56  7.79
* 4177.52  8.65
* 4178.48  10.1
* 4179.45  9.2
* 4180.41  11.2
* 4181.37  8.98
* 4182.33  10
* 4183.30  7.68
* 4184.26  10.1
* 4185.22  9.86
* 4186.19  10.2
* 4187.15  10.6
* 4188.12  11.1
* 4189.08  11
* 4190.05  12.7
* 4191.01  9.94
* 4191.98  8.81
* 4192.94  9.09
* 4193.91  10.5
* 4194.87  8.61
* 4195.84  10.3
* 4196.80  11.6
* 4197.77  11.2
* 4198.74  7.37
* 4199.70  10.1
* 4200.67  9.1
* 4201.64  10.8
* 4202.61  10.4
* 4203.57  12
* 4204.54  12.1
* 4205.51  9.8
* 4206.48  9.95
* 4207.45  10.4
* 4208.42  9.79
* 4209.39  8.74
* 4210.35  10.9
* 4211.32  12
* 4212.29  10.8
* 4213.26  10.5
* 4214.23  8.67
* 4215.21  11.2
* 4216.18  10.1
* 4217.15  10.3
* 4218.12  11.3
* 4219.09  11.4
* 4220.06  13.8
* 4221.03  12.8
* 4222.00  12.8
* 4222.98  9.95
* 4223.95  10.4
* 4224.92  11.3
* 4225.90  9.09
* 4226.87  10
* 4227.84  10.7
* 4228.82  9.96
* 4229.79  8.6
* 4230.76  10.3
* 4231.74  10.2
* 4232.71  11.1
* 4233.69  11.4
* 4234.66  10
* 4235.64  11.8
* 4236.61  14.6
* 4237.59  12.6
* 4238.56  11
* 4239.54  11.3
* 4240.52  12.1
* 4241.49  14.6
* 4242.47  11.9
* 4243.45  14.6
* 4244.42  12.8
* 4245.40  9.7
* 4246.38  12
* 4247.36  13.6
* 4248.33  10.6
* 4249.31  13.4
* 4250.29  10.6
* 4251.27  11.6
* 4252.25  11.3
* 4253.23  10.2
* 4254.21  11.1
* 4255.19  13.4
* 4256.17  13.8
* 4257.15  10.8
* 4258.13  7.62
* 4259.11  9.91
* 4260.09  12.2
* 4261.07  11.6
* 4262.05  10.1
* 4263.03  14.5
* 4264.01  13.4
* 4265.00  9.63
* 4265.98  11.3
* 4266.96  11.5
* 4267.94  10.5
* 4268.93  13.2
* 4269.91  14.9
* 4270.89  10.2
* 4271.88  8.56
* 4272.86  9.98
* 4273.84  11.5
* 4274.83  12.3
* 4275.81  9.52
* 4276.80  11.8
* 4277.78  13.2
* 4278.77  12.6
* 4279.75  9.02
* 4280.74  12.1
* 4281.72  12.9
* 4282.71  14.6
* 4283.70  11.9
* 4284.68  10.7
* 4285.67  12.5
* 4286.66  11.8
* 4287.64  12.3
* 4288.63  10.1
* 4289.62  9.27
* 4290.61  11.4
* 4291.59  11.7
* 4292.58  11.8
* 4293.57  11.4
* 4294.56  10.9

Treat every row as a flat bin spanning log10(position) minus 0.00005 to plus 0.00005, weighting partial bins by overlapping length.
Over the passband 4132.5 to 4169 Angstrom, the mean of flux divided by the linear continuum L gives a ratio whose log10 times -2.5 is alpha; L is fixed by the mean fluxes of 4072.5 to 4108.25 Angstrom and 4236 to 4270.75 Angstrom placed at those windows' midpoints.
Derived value 0.07 mag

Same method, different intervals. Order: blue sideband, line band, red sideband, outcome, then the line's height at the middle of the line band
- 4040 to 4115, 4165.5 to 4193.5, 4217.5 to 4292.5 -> 0.14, 11.1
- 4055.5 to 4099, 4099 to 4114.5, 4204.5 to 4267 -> 0.10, 10.8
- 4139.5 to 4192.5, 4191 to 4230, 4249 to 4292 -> 0.03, 10.7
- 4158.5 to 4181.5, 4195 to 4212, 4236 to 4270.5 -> 0.05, 10.8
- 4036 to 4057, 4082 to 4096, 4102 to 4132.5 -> 0.03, 10.6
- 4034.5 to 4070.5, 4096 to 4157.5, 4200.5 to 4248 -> 0.06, 10.9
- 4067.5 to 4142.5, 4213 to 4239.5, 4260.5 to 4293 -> 0.03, 11.2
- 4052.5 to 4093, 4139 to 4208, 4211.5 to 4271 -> 0.11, 11.2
